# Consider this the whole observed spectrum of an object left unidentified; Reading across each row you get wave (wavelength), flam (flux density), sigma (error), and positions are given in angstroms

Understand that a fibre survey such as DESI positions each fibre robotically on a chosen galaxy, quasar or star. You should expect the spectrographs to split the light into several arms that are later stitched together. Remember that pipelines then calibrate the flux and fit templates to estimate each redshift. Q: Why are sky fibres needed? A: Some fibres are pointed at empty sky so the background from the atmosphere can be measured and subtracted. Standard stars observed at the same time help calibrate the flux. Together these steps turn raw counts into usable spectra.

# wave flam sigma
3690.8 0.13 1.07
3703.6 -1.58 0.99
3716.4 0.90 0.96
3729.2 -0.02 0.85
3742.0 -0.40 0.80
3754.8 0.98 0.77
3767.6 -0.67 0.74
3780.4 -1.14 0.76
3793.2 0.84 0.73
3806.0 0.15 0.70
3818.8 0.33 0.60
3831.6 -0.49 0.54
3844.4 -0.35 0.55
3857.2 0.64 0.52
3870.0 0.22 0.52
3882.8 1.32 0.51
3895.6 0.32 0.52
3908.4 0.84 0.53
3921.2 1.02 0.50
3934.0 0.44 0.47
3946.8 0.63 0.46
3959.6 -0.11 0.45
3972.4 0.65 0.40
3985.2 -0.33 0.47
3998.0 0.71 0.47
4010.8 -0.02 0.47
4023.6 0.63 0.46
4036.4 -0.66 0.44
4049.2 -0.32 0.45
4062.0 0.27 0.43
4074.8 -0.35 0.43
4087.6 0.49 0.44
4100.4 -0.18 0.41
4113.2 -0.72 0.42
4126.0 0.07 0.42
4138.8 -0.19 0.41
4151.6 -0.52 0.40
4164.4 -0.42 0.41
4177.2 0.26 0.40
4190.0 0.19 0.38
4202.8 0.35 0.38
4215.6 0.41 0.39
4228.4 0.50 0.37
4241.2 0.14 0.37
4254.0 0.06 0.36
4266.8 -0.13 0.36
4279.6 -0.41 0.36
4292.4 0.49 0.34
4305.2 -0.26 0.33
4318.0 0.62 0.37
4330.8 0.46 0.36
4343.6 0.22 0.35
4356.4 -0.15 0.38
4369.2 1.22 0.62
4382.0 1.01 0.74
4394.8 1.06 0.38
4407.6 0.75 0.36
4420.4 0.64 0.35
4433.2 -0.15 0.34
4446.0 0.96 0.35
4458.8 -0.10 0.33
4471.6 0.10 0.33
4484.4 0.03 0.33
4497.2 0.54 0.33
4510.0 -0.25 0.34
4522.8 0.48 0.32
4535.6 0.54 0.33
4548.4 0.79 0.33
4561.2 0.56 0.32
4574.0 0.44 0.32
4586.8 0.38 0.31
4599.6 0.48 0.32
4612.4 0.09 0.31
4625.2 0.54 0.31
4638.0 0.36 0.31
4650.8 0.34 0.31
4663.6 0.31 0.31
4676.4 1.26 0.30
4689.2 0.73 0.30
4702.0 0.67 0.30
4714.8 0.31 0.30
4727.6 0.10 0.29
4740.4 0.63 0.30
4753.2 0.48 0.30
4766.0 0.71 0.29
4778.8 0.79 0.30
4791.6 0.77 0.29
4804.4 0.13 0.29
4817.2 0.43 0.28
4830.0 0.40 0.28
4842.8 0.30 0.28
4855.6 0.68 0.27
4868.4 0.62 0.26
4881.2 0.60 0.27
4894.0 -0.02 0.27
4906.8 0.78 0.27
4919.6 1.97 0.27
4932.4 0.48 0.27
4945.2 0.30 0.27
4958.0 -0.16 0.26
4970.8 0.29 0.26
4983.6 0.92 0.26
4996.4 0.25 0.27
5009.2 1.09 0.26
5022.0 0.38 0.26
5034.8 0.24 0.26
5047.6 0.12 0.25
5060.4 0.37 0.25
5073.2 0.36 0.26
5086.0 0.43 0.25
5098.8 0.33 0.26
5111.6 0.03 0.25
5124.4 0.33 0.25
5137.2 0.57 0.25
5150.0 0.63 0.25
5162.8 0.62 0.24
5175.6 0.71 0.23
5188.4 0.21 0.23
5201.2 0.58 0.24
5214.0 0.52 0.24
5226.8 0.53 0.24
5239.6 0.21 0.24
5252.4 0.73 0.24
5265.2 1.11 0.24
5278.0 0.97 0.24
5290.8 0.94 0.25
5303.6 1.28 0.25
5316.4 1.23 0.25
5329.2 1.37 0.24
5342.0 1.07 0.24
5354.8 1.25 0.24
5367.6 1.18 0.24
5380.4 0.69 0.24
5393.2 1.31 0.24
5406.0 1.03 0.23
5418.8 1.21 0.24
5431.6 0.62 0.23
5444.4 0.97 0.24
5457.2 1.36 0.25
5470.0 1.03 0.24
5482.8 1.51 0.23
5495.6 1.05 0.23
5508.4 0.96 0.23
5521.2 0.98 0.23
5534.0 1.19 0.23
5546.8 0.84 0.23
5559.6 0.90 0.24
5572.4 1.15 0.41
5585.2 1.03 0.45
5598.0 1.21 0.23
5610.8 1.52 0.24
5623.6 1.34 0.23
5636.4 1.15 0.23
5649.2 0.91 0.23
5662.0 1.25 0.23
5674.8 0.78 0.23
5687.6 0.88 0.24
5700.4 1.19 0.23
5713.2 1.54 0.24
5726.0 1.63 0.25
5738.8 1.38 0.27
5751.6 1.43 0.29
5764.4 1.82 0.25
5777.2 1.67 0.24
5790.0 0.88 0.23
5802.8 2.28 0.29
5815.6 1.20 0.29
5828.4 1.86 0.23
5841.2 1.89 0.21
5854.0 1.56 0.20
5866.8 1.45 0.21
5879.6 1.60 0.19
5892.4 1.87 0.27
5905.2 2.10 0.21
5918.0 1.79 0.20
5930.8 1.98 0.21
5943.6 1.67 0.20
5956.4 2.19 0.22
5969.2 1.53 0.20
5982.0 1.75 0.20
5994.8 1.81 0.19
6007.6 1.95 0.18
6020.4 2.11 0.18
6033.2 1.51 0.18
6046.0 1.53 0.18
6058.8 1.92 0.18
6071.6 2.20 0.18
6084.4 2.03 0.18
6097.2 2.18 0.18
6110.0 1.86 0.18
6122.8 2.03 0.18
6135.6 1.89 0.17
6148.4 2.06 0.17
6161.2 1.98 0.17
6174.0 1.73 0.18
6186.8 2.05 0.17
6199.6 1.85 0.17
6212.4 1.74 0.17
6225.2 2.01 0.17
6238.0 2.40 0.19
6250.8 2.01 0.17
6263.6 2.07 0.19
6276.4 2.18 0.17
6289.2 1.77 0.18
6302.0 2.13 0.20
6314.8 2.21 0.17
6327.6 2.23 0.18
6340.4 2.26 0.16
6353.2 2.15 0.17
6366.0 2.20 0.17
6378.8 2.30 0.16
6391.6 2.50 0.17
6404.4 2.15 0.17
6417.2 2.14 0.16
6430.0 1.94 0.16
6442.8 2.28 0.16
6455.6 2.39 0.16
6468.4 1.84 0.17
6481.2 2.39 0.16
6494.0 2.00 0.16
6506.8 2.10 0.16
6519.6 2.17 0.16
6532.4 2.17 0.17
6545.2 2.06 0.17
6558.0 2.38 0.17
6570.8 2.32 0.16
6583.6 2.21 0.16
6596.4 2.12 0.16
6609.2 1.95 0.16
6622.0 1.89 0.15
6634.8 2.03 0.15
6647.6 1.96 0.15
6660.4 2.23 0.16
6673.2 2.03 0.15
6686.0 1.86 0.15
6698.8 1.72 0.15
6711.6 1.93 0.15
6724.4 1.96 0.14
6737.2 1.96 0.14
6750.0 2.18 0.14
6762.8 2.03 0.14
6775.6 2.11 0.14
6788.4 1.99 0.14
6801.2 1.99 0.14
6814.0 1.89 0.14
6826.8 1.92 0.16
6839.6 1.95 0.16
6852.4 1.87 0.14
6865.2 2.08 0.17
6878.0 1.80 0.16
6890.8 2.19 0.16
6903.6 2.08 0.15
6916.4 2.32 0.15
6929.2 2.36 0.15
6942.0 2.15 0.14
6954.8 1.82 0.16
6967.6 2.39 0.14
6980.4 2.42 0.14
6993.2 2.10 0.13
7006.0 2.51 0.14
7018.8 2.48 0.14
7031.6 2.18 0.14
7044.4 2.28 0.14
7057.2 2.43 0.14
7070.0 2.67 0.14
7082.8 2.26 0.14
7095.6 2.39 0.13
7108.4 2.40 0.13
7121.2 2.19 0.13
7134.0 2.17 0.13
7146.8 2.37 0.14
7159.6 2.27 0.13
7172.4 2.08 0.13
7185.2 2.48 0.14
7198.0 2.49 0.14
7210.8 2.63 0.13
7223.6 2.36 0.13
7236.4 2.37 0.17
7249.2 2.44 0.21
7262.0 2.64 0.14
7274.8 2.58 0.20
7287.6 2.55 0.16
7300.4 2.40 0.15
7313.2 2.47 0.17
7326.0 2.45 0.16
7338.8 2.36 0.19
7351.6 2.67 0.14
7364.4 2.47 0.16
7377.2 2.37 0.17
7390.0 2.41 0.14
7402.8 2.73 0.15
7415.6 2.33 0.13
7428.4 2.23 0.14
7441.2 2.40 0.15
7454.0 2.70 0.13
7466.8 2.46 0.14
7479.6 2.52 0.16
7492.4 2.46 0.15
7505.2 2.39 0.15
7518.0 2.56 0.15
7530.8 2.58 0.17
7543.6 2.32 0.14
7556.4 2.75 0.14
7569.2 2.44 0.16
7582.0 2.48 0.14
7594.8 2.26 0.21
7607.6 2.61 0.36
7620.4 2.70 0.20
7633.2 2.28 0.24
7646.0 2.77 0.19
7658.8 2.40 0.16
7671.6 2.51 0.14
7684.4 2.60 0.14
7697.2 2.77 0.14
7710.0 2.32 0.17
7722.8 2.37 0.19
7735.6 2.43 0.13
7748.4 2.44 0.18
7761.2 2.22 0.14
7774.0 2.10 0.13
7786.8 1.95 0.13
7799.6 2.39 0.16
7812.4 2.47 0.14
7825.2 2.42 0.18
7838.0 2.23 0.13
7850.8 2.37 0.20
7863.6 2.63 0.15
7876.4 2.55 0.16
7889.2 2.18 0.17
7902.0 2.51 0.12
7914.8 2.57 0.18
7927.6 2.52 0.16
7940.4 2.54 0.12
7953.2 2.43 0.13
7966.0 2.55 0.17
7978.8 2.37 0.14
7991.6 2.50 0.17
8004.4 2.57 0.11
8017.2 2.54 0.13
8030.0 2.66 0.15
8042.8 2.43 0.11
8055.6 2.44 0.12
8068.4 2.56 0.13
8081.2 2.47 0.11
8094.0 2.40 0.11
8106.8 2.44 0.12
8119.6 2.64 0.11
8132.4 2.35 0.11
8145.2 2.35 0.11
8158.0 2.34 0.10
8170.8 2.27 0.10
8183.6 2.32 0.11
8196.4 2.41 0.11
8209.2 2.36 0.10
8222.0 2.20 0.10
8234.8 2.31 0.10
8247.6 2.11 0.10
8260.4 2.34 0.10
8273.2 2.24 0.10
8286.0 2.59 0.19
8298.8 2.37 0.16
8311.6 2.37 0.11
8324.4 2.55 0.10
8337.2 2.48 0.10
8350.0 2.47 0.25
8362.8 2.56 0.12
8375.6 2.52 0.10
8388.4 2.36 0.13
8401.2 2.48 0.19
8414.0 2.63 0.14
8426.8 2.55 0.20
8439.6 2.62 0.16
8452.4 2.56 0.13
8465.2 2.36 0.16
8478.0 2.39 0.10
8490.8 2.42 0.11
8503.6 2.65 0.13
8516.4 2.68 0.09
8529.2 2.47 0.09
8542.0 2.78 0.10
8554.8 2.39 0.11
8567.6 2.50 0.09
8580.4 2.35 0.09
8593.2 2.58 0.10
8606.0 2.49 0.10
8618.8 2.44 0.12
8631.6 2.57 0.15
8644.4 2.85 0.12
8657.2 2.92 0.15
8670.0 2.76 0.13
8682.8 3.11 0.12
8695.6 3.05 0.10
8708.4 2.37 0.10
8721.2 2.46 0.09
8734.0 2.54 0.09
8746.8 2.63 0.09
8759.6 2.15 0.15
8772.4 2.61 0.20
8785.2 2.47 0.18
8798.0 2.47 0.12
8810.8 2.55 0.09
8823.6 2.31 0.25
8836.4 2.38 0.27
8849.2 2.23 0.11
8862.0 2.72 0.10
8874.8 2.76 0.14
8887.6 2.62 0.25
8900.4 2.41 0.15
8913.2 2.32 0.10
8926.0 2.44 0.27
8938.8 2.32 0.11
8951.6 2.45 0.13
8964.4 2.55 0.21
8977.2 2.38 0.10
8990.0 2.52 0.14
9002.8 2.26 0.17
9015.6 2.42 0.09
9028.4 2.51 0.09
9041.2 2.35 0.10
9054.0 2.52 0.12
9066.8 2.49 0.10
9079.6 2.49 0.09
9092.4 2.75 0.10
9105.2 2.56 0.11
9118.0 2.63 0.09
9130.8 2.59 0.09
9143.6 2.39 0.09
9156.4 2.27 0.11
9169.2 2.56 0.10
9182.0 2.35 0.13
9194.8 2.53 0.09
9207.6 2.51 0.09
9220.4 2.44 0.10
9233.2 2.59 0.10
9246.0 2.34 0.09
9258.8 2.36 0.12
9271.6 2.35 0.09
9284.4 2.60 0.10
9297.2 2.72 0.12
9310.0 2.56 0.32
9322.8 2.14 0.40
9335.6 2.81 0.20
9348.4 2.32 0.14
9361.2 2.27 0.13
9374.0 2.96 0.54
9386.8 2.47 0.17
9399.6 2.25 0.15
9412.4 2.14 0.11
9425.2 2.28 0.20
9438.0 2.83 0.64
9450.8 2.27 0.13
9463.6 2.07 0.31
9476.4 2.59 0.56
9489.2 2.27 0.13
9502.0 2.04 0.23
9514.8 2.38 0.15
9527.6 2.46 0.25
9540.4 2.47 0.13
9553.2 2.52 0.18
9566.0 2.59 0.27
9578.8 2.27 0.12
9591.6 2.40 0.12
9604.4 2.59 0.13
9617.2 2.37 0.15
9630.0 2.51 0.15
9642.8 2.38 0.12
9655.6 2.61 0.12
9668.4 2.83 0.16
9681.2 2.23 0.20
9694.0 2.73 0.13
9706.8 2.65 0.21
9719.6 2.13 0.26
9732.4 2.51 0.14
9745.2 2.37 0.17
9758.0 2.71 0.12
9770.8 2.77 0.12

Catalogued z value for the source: 0.32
